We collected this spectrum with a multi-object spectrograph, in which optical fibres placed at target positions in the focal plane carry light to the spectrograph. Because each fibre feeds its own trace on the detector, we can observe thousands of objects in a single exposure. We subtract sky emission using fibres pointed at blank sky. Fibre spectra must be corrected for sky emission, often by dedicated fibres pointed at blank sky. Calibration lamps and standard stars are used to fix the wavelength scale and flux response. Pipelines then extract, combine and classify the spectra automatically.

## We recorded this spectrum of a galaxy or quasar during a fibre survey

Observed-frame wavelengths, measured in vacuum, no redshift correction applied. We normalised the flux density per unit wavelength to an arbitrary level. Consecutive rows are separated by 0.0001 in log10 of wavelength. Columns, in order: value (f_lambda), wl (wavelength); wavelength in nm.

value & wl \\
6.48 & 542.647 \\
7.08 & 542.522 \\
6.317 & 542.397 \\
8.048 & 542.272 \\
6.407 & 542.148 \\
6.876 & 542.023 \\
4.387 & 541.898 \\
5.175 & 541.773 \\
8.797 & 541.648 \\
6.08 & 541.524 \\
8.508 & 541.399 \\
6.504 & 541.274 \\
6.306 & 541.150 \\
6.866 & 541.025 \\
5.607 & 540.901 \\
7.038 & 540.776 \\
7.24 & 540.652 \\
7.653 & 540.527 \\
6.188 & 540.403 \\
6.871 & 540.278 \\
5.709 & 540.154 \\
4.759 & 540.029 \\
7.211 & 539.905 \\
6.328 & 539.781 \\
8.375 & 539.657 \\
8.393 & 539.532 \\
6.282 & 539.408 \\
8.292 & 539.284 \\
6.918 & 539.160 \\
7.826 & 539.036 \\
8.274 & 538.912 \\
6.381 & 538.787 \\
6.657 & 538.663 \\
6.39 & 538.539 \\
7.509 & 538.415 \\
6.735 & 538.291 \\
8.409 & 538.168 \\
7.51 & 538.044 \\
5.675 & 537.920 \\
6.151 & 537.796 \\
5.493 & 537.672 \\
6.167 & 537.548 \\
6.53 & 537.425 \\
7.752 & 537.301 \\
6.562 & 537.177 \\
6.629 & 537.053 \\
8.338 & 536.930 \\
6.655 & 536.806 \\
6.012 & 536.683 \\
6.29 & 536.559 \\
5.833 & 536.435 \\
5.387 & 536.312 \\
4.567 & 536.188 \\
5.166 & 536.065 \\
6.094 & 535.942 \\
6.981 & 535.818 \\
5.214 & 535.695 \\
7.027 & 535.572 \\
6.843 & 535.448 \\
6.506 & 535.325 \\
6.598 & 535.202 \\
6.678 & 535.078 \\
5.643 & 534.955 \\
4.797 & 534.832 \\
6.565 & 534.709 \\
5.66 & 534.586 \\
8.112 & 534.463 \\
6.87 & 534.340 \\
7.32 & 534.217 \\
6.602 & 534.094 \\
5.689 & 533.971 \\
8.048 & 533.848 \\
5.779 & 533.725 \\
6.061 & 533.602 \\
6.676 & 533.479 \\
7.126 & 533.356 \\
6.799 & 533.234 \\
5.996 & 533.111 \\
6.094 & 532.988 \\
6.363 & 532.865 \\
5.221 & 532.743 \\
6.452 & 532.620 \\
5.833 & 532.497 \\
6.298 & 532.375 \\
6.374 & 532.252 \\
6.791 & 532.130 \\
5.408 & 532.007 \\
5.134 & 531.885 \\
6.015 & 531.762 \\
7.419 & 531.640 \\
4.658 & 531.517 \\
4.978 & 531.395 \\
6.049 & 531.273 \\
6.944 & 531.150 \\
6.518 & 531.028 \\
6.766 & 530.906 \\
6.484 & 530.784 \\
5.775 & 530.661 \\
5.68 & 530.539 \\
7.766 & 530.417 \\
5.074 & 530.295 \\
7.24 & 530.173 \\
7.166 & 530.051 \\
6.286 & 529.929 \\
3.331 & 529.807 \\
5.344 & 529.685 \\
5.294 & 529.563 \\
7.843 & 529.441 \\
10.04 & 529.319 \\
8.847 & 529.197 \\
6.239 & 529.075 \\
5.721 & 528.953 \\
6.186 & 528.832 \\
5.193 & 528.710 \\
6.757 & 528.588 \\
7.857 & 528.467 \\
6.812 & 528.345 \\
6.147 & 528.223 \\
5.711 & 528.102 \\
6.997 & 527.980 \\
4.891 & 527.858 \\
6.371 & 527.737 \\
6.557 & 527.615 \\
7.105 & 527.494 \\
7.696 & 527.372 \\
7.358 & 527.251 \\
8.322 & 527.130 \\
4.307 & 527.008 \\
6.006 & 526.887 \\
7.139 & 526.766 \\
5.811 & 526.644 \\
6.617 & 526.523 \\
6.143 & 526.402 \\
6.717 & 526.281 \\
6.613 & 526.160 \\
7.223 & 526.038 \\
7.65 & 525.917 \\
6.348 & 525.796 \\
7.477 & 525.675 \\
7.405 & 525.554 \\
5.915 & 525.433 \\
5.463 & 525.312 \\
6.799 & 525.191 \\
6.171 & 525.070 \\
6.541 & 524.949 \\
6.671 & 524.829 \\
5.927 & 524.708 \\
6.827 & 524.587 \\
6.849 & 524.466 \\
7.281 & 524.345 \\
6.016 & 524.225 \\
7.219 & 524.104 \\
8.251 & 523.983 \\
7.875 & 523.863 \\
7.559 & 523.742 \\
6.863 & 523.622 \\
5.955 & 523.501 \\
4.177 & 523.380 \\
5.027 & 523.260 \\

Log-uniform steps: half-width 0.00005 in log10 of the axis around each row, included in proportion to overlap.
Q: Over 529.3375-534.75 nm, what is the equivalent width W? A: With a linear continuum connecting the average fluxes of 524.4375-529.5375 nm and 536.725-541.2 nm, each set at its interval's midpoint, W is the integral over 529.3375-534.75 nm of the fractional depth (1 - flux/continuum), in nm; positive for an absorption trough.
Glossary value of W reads 0.37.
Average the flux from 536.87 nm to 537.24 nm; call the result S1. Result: 7.17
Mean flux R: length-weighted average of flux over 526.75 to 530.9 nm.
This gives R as 6.51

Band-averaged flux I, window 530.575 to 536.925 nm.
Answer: 6.24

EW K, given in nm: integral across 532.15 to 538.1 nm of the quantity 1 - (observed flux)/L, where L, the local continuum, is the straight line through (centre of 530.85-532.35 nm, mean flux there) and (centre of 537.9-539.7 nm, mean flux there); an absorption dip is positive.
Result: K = 0.29 nm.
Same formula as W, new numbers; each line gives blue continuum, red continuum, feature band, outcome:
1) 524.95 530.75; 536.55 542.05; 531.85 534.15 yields 0.14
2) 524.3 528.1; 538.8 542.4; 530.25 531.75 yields 0.11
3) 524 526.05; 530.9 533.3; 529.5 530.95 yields 0.06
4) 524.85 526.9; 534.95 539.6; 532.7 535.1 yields 0.08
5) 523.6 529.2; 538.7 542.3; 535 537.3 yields 0.16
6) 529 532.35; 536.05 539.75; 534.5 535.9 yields 0.08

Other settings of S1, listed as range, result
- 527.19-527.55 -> 7.4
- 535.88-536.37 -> 5.3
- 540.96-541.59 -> 6.87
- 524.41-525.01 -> 6.56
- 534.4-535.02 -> 6.17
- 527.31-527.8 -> 6.93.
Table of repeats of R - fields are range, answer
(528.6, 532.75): 6.26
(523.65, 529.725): 6.73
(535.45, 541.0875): 6.67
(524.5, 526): 6.61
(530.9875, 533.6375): 6.14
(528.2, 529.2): 6.53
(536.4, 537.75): 6.58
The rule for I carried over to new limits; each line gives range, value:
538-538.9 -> 7.14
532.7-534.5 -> 6.58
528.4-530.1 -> 6.57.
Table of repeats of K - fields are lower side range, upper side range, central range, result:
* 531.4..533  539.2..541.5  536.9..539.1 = -0.101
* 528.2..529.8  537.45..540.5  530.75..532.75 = 0.190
